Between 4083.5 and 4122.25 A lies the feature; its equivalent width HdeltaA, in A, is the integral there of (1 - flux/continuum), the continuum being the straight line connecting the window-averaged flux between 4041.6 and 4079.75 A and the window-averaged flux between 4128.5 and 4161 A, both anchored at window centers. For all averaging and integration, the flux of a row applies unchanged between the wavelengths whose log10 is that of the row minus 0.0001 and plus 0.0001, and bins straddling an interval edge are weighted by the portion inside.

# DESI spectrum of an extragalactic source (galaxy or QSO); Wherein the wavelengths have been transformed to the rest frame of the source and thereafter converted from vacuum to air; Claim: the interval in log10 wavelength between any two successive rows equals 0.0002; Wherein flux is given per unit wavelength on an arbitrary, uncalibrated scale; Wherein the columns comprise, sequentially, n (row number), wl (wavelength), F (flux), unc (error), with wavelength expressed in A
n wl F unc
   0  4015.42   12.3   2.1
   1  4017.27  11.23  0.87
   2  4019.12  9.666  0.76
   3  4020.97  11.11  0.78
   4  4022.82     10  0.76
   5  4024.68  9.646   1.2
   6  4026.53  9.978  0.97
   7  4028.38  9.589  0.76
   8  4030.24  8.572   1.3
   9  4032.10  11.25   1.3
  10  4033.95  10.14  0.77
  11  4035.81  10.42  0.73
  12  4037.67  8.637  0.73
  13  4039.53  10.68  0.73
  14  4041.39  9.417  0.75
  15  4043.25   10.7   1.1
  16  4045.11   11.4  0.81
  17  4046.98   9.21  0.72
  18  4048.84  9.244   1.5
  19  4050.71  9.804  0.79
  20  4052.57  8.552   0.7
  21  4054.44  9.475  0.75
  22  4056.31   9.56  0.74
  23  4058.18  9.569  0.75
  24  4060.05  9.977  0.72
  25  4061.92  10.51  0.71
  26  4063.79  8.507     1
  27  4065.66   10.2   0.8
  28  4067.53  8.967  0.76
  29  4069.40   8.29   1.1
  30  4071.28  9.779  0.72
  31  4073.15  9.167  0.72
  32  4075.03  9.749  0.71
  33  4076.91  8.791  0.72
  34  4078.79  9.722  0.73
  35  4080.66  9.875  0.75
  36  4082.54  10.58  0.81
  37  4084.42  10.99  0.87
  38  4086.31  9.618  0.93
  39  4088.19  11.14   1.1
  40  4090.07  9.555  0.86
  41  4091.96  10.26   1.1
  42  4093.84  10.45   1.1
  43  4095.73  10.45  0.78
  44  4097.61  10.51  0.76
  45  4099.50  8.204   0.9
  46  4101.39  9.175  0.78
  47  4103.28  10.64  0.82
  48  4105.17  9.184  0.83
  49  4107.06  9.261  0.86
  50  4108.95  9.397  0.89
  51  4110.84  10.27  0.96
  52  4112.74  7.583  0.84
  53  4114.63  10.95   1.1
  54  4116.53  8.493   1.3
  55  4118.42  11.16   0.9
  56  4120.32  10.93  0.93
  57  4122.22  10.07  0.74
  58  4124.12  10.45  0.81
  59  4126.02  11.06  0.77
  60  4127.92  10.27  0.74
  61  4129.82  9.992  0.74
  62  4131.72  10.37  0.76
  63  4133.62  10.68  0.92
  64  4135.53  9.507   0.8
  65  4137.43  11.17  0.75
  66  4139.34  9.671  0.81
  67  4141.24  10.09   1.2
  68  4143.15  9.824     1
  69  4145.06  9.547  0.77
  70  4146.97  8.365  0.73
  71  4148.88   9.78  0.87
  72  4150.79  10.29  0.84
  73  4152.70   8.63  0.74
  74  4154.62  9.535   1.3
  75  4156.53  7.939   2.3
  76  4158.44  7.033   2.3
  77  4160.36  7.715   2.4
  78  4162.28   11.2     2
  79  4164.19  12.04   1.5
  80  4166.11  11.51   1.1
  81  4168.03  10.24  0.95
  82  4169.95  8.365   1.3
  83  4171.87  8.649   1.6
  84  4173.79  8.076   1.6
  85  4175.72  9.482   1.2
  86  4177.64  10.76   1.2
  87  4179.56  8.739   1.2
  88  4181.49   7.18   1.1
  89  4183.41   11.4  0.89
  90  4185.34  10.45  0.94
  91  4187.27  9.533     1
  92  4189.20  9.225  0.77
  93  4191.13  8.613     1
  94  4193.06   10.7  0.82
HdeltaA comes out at -1.7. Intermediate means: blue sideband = 9.56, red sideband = 9.45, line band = 9.91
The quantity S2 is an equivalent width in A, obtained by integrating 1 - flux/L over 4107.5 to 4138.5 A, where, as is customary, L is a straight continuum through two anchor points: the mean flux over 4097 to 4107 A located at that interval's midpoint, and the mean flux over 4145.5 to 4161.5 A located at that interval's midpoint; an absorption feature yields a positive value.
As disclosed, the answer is -3.3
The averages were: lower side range 9.48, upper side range 8.71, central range 10.1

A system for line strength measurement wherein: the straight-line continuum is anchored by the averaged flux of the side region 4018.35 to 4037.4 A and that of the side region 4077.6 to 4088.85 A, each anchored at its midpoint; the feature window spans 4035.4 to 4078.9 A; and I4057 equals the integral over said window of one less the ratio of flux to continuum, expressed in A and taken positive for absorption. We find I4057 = 2.4 A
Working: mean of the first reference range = 9.99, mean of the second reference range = 10.3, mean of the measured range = 9.58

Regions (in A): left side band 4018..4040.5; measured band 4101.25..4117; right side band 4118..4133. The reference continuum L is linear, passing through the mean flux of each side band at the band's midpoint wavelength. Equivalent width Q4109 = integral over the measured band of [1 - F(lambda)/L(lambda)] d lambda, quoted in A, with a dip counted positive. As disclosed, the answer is 1.4 A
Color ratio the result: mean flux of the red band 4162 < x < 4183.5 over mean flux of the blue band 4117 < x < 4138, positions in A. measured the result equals 0.93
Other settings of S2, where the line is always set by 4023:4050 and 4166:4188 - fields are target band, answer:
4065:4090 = 0.1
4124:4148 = -1.2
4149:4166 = 0.2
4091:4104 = -0.3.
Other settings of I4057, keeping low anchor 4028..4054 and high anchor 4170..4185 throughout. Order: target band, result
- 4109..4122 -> -0.5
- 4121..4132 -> -1.1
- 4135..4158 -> -0.3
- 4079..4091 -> -0.8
